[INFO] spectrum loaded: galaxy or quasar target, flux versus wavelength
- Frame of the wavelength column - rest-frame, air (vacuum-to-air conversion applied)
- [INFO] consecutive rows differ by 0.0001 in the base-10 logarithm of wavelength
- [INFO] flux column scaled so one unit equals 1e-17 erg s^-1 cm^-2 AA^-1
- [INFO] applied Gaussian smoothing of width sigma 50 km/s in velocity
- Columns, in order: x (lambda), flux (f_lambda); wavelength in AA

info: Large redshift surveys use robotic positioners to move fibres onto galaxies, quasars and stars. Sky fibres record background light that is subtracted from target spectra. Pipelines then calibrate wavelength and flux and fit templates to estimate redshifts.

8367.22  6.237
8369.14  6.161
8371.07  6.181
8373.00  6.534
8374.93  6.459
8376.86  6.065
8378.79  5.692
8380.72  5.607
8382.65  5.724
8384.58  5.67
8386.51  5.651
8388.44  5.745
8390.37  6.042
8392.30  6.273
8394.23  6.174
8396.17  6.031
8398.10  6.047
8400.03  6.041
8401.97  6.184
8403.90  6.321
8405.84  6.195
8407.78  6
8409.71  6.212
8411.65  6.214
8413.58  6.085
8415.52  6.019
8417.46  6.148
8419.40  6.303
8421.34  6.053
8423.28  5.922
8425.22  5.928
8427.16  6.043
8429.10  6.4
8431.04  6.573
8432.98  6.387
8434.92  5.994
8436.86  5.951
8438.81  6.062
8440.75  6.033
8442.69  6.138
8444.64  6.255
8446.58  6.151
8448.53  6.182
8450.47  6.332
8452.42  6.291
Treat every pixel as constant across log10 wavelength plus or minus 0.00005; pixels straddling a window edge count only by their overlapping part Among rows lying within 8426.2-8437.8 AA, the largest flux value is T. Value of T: 6.573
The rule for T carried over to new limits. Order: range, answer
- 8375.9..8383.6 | 6.065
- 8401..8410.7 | 6.321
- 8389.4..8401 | 6.273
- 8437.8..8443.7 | 6.138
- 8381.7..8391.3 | 6.042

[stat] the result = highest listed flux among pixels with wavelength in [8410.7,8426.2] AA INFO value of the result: 6.303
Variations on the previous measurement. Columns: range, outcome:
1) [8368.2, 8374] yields 6.534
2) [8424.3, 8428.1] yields 6.043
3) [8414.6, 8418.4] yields 6.148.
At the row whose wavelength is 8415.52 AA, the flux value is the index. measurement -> 6.019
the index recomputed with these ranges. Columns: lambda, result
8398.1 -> 6.047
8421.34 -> 6.053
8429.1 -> 6.4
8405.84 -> 6.195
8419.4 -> 6.303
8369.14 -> 6.161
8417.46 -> 6.148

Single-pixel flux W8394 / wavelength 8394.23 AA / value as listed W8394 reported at 6.174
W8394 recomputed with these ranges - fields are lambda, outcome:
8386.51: 5.651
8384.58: 5.67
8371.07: 6.181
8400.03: 6.041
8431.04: 6.573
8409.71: 6.212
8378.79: 5.692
